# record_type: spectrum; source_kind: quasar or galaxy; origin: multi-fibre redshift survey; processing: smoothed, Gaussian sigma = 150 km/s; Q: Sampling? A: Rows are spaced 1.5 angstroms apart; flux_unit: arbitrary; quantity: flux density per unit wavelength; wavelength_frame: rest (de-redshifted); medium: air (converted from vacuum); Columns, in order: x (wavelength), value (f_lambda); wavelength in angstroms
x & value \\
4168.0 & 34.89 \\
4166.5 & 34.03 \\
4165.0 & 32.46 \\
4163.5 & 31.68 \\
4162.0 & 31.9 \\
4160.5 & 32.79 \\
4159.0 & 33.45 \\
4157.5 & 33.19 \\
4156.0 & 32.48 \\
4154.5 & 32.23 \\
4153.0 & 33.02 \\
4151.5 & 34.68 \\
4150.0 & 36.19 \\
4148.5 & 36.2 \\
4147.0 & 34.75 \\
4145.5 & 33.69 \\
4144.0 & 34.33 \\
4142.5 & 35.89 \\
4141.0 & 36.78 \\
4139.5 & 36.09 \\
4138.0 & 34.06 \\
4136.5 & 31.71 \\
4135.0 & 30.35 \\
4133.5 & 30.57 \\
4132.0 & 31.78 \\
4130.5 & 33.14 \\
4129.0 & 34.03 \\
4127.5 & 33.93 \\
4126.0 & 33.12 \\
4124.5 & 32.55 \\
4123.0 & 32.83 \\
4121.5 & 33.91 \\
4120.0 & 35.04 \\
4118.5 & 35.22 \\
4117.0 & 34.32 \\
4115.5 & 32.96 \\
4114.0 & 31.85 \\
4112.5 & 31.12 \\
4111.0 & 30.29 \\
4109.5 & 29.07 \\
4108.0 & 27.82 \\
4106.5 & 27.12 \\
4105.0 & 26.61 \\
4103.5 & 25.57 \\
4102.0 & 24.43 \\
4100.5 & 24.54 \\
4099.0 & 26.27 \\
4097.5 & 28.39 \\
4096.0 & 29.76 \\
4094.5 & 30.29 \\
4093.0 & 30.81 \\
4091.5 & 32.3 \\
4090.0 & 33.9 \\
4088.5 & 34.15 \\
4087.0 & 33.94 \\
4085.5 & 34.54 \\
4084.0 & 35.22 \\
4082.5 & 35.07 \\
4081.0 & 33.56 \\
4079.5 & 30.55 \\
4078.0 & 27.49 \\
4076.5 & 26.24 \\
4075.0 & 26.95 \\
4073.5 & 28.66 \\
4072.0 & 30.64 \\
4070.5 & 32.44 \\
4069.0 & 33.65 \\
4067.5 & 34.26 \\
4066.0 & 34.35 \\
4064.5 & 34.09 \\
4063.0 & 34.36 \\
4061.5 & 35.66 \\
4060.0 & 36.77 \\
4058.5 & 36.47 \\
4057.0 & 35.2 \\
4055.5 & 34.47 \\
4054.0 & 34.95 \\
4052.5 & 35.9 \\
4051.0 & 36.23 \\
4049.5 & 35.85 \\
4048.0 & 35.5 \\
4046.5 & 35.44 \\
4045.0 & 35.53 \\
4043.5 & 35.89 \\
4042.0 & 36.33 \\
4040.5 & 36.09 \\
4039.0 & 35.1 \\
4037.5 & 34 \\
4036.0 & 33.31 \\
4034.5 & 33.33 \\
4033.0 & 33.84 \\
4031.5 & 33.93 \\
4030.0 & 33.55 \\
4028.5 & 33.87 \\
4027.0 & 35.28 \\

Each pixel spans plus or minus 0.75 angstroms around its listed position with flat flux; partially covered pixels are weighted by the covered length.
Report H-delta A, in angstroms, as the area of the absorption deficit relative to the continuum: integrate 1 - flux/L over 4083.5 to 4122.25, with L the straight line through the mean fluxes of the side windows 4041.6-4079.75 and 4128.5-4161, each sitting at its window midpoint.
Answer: 3.4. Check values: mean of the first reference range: 33.6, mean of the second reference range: 33.7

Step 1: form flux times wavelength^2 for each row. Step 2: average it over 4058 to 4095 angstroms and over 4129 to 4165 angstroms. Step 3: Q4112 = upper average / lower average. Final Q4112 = 1.1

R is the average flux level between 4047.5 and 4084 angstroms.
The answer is 33.3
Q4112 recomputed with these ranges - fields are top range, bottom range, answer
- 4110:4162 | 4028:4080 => 1.03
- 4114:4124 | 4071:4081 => 1.20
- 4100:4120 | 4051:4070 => 0.87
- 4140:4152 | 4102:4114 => 1.28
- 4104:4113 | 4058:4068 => 0.83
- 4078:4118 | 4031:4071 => 0.89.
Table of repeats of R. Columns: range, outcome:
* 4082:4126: 31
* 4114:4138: 33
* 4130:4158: 33.8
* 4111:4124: 33.2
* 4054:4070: 34.9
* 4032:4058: 35.1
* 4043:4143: 32.4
